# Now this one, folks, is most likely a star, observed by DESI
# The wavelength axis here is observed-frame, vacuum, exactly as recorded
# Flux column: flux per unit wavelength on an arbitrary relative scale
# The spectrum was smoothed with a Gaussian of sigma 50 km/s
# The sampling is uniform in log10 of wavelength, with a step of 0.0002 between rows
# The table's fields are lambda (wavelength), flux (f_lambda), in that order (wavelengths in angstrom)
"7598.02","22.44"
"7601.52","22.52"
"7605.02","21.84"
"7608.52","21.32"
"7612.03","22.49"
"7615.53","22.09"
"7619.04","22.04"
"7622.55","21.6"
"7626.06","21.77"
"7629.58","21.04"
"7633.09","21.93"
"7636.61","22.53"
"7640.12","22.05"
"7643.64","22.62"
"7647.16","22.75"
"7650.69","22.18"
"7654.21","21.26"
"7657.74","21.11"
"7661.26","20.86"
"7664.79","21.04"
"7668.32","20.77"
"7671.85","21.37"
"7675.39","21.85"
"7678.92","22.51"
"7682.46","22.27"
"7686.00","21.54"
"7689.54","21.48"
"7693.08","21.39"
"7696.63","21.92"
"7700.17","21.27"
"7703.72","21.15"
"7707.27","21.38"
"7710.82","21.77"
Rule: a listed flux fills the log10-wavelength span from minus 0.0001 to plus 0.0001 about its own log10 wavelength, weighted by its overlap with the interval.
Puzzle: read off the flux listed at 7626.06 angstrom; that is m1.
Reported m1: 21.77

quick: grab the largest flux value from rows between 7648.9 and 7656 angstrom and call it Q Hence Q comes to 22.18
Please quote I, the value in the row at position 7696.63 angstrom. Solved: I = 21.92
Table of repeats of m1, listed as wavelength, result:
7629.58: 21.04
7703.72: 21.15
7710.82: 21.77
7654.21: 21.26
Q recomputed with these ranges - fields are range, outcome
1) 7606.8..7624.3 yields 22.49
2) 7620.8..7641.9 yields 22.53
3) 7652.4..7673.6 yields 21.37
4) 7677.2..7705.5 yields 22.51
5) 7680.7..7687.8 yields 22.27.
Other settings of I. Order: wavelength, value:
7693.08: 21.39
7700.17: 21.27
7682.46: 22.27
